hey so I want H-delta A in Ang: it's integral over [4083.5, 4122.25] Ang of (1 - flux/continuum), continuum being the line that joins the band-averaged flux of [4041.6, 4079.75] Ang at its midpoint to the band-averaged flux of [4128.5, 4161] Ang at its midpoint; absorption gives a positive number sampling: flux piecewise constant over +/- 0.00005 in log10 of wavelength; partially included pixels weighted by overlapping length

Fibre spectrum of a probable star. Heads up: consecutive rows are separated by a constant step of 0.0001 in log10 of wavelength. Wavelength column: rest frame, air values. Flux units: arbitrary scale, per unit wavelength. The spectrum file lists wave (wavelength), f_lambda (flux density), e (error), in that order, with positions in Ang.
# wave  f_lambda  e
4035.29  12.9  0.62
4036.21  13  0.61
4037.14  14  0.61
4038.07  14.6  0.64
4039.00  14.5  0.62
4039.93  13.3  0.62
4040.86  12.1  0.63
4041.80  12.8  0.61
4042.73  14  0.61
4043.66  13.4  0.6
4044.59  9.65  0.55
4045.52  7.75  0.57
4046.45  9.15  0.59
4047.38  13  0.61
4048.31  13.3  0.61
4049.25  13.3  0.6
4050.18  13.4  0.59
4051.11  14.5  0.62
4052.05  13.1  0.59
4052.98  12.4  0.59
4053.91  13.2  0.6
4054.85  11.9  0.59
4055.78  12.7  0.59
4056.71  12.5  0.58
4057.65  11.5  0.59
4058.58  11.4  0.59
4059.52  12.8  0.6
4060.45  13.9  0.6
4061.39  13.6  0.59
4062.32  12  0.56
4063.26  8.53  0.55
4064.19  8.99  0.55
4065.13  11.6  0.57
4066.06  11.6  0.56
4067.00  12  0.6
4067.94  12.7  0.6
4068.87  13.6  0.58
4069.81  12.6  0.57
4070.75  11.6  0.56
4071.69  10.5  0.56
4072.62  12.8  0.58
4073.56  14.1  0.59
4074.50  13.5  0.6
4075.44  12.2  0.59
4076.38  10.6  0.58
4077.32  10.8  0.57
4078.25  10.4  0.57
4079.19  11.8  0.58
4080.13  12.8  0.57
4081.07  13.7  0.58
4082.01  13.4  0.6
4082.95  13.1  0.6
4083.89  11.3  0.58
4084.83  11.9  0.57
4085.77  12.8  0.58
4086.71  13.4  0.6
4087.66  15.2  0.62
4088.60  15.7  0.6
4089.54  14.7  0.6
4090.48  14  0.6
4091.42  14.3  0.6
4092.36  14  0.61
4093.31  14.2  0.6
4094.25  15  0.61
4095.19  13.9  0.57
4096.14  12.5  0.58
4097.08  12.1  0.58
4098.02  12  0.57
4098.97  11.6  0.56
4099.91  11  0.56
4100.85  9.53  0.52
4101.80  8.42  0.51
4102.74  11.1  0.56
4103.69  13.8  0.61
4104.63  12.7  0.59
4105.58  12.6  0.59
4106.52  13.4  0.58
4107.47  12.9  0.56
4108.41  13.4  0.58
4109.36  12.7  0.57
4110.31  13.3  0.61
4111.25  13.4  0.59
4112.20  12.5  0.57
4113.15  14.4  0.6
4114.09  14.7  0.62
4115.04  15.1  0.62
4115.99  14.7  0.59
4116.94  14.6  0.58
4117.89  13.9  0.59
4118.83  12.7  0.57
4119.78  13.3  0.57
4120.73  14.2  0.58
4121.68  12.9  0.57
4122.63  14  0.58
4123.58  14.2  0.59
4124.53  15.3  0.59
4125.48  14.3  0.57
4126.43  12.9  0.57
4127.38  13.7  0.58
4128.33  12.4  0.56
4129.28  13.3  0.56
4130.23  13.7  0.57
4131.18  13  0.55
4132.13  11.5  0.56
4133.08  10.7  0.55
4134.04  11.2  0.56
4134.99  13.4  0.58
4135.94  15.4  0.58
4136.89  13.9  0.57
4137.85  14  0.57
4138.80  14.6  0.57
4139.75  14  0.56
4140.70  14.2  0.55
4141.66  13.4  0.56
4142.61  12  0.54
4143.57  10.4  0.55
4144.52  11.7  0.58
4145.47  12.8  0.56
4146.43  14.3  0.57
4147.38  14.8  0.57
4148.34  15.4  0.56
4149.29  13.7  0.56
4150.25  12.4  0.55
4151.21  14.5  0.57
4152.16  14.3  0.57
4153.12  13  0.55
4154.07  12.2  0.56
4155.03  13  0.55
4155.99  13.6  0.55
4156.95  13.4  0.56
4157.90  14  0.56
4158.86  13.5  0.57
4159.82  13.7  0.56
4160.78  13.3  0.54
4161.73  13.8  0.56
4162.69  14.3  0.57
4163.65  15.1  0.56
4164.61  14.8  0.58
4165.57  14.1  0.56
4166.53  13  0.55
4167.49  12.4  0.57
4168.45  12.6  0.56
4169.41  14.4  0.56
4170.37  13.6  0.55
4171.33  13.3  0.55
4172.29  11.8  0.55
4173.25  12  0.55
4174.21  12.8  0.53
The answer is -1.5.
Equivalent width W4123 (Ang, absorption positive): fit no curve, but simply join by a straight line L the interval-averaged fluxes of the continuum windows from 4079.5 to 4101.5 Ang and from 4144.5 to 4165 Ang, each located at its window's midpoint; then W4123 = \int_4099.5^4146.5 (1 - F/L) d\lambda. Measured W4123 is 1.1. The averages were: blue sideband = 13.1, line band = 13.1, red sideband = 13.7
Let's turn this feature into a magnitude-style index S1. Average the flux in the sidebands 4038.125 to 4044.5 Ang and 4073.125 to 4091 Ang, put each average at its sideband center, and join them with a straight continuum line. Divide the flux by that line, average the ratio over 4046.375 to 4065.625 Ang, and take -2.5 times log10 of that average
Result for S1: 0.07 mag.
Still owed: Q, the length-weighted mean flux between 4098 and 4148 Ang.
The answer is 13.1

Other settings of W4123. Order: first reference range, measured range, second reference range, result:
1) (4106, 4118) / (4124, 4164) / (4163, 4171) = 0.9 Ang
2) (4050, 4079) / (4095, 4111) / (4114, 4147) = 0.9 Ang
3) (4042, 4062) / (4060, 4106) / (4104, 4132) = 1.8 Ang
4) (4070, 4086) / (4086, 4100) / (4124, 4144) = -1.3 Ang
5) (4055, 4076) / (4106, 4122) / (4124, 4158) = -0.9 Ang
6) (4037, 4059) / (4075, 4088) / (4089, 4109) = 0.3 Ang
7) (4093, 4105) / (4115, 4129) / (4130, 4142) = -1.1 Ang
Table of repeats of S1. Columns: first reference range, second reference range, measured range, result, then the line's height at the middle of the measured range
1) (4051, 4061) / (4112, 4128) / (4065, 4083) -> 0.065 mag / 13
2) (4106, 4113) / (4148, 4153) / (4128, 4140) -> 0.038 mag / 13.6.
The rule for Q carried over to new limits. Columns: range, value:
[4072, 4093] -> 13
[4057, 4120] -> 12.7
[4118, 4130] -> 13.6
